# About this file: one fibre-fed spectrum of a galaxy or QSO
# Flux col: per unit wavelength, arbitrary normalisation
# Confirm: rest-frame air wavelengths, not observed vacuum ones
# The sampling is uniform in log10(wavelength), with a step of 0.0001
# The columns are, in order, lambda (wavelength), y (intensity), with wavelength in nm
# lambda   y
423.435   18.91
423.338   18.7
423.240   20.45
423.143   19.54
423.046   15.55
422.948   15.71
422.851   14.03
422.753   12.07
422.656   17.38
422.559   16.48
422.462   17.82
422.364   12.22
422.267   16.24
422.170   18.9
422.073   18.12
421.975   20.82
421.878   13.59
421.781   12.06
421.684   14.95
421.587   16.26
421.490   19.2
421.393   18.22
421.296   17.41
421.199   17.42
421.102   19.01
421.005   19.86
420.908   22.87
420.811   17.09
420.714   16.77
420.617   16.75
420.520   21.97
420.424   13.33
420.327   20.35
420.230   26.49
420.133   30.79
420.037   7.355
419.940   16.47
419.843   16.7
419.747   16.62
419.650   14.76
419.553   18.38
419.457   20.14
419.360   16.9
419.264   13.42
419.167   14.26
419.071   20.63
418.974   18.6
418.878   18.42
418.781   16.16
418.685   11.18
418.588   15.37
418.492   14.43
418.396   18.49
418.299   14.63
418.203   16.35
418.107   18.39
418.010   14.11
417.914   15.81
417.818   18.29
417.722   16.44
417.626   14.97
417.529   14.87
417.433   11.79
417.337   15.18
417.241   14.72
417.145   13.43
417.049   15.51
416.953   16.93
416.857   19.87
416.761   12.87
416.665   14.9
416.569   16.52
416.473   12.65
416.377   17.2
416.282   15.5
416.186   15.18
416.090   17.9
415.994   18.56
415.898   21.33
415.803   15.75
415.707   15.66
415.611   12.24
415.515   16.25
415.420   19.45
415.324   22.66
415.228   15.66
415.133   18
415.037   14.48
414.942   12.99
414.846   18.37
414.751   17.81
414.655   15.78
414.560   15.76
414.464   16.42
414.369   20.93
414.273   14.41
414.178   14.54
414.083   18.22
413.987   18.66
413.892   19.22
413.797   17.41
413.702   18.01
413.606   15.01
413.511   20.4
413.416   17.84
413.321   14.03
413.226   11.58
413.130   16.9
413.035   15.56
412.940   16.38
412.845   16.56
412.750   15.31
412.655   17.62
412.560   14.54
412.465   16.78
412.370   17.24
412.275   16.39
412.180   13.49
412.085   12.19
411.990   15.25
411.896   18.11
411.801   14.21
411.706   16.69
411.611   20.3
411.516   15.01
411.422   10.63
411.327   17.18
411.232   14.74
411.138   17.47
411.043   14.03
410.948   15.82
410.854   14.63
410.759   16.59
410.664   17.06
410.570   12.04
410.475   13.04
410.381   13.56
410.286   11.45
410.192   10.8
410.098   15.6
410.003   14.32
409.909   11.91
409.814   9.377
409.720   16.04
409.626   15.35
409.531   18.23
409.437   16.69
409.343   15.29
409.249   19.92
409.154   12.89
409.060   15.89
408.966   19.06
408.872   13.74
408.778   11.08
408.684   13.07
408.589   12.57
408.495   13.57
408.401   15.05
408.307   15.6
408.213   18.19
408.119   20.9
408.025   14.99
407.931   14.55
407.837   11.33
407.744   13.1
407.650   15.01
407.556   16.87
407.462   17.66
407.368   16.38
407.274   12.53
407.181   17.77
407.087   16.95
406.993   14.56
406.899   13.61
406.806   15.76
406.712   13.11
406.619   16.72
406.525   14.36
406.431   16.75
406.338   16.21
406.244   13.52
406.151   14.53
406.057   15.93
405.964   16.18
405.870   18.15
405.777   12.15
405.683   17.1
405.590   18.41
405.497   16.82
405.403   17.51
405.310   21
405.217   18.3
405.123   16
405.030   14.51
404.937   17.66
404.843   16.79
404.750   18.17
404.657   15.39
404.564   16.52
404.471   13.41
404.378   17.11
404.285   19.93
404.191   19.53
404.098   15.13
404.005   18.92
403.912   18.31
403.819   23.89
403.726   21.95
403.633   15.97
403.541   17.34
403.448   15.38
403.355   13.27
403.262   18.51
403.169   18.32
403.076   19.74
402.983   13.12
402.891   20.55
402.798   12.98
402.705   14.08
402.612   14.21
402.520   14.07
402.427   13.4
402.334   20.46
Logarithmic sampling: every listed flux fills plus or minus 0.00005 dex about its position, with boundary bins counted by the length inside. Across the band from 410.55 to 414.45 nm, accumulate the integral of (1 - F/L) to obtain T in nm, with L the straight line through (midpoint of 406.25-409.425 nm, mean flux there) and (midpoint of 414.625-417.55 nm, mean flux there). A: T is -0.08 nm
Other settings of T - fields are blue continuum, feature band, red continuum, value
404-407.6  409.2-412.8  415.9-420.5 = 0.28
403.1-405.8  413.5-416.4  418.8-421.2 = 0.15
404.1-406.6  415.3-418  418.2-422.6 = 0.16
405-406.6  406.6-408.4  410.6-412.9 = 0.07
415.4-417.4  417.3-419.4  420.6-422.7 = 0.08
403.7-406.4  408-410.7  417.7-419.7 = 0.35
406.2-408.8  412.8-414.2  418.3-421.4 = -0.03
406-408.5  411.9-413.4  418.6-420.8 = 0.08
